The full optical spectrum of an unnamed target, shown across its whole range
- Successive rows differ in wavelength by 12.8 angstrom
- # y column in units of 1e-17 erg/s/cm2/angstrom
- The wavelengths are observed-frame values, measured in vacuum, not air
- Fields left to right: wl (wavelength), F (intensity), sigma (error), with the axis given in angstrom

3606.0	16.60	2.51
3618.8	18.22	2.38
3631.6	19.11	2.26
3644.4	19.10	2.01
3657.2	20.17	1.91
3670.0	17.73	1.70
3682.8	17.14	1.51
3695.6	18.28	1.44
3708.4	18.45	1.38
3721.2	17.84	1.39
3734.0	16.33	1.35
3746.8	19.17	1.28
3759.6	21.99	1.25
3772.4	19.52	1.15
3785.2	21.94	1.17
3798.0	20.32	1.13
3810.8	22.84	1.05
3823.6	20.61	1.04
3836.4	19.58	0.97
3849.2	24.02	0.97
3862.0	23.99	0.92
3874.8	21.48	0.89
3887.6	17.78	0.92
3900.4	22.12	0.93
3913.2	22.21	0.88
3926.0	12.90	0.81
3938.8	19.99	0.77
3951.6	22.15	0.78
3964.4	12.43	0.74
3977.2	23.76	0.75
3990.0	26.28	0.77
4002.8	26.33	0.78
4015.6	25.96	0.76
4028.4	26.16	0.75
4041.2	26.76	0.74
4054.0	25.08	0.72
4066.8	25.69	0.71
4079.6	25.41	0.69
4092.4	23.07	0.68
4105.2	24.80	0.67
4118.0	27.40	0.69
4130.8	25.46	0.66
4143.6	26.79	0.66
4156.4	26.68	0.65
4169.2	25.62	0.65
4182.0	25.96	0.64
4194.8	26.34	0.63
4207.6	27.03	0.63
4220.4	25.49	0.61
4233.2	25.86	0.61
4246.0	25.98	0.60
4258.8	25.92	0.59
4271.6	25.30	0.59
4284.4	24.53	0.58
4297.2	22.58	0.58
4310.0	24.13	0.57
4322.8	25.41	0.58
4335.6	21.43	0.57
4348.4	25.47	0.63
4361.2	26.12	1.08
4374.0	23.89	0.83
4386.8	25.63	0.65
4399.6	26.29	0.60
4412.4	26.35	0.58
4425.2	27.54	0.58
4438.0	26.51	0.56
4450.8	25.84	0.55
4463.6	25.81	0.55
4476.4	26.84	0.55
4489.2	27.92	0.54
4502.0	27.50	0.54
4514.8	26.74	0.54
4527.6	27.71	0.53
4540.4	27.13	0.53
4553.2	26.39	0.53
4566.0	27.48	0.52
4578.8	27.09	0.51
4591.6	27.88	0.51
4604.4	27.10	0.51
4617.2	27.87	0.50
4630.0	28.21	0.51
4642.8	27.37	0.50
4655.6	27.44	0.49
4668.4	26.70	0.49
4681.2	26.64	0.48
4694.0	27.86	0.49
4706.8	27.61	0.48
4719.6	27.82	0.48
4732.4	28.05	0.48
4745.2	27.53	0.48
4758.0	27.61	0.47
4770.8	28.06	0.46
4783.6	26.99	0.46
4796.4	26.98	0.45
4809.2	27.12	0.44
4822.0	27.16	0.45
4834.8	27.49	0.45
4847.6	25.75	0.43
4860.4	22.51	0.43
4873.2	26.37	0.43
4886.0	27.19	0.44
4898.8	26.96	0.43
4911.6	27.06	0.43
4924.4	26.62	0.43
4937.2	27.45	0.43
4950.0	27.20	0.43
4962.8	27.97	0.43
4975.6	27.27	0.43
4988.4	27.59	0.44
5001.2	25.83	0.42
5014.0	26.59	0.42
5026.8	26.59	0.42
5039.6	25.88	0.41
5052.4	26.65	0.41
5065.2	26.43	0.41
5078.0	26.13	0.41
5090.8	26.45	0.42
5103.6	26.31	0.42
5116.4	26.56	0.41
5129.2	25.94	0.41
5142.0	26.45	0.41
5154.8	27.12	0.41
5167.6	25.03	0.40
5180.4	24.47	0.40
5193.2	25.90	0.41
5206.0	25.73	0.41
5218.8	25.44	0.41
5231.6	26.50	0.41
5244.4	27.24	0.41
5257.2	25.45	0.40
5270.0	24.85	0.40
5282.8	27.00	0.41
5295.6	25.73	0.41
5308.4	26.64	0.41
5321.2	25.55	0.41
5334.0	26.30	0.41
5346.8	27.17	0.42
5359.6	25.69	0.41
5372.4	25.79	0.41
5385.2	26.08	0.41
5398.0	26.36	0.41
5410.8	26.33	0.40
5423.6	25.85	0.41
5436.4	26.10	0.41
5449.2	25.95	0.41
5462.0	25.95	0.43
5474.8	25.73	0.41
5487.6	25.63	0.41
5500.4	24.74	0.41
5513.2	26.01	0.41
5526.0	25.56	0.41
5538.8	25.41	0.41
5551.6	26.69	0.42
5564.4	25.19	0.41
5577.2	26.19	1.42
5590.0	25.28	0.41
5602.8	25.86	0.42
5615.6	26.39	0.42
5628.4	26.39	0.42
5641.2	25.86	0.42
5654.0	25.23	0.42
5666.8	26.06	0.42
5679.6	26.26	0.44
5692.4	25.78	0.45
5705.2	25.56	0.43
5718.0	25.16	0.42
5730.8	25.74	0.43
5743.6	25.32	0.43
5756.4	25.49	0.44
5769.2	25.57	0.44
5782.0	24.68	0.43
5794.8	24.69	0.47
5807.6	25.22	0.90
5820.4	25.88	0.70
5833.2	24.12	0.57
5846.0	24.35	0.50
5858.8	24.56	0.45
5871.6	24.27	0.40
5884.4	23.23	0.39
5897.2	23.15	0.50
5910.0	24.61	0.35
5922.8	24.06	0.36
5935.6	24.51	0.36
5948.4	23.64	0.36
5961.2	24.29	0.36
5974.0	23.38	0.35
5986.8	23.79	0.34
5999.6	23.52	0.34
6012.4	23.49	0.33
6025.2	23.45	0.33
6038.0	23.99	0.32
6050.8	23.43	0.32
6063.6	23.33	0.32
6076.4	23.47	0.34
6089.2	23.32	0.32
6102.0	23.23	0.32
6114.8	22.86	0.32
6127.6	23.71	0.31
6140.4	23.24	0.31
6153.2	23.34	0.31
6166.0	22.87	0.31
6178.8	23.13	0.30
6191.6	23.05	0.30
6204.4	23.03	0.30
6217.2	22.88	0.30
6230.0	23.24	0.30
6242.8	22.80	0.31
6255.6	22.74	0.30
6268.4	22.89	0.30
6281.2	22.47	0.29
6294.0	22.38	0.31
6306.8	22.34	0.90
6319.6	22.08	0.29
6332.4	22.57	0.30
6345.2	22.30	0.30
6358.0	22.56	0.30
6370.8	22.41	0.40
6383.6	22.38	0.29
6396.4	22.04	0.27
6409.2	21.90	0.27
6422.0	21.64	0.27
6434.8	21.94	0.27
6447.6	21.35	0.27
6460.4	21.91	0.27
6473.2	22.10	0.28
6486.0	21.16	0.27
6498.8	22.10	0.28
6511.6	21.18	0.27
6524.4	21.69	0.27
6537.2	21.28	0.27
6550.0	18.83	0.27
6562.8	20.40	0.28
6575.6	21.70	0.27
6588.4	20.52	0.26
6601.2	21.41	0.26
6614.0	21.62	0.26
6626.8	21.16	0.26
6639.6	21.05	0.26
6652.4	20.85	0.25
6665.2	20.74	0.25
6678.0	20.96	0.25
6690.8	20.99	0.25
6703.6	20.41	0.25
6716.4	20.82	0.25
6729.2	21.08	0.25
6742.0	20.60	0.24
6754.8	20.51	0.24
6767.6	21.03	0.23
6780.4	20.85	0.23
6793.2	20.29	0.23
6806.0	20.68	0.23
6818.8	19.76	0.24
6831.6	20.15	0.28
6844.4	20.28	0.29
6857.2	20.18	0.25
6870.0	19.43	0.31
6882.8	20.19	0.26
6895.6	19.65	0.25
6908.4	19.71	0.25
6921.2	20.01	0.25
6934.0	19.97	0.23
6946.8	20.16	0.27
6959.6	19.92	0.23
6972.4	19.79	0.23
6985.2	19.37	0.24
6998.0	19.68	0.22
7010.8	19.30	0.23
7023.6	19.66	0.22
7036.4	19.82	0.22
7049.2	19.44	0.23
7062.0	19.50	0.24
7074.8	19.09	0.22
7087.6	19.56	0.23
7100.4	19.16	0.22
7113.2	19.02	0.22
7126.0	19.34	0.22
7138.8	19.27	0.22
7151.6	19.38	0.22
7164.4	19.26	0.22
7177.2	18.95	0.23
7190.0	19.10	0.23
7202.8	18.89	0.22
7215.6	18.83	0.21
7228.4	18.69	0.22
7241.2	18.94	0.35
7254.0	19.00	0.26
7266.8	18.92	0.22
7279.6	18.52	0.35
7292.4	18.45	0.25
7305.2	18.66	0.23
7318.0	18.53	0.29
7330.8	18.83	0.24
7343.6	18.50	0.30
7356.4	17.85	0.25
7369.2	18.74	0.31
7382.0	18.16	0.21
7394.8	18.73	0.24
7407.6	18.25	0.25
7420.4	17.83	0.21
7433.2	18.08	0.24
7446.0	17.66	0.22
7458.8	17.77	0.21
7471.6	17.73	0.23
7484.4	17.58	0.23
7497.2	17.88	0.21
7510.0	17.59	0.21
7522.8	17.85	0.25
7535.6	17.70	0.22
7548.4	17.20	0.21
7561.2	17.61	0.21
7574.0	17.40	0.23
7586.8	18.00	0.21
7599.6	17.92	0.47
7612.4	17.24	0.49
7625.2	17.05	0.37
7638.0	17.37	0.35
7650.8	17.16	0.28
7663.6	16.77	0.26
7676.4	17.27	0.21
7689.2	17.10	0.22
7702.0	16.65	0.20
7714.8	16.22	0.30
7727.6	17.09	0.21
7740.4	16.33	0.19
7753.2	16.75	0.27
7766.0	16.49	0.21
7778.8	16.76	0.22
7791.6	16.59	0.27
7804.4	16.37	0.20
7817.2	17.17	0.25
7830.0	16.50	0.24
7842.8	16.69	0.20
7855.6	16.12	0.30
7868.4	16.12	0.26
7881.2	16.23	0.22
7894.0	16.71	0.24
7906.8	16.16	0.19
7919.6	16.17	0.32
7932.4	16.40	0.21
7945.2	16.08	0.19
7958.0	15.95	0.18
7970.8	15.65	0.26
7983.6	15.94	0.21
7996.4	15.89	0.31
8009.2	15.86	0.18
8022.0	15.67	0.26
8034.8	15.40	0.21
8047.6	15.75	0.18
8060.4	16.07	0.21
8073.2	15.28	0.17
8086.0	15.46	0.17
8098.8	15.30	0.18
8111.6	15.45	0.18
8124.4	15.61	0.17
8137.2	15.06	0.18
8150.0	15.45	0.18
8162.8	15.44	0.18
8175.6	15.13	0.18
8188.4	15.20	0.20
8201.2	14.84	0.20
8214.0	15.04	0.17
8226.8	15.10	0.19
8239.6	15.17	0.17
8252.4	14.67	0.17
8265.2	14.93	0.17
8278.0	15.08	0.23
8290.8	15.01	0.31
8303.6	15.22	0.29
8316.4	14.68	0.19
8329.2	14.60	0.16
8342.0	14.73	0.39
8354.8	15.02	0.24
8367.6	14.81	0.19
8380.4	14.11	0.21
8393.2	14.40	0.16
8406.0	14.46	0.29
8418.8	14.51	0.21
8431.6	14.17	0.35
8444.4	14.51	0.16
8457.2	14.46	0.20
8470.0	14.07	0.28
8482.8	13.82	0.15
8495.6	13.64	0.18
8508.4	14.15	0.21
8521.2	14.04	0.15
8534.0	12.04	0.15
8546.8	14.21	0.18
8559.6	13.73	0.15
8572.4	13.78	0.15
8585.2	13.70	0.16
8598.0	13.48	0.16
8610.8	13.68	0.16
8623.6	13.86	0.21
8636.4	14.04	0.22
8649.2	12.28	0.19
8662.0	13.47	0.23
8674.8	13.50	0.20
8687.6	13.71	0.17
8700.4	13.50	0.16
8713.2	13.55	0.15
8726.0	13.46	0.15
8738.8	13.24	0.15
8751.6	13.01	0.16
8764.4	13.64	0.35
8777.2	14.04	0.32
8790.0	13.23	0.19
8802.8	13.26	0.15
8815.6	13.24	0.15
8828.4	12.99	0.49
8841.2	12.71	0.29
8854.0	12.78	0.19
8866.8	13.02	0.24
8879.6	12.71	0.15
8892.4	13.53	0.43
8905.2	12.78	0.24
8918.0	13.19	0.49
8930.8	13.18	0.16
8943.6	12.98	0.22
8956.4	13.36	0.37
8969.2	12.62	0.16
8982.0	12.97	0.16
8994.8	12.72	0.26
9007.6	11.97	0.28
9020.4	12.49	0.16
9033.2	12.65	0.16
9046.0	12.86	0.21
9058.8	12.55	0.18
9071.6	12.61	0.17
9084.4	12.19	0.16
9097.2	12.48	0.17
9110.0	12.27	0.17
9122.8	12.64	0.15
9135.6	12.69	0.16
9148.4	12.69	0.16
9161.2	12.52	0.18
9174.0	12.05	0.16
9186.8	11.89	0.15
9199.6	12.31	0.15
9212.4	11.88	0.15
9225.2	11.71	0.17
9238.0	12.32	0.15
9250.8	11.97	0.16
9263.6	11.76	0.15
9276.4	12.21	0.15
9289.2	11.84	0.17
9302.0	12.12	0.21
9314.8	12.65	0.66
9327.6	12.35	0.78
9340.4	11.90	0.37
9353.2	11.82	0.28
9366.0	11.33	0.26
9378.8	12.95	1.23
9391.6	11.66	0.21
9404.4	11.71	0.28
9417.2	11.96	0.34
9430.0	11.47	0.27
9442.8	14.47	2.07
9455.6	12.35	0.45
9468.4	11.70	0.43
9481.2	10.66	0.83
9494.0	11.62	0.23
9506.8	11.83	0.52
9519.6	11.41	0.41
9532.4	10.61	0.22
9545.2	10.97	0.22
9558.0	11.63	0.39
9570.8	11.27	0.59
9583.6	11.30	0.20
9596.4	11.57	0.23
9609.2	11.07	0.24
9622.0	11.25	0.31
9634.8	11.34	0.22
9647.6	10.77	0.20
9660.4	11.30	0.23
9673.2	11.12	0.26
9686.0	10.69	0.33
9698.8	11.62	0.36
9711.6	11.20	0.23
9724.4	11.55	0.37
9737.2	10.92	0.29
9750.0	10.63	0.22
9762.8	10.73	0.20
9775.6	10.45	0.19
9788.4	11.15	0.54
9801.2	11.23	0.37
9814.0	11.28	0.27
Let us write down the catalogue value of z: -0.001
